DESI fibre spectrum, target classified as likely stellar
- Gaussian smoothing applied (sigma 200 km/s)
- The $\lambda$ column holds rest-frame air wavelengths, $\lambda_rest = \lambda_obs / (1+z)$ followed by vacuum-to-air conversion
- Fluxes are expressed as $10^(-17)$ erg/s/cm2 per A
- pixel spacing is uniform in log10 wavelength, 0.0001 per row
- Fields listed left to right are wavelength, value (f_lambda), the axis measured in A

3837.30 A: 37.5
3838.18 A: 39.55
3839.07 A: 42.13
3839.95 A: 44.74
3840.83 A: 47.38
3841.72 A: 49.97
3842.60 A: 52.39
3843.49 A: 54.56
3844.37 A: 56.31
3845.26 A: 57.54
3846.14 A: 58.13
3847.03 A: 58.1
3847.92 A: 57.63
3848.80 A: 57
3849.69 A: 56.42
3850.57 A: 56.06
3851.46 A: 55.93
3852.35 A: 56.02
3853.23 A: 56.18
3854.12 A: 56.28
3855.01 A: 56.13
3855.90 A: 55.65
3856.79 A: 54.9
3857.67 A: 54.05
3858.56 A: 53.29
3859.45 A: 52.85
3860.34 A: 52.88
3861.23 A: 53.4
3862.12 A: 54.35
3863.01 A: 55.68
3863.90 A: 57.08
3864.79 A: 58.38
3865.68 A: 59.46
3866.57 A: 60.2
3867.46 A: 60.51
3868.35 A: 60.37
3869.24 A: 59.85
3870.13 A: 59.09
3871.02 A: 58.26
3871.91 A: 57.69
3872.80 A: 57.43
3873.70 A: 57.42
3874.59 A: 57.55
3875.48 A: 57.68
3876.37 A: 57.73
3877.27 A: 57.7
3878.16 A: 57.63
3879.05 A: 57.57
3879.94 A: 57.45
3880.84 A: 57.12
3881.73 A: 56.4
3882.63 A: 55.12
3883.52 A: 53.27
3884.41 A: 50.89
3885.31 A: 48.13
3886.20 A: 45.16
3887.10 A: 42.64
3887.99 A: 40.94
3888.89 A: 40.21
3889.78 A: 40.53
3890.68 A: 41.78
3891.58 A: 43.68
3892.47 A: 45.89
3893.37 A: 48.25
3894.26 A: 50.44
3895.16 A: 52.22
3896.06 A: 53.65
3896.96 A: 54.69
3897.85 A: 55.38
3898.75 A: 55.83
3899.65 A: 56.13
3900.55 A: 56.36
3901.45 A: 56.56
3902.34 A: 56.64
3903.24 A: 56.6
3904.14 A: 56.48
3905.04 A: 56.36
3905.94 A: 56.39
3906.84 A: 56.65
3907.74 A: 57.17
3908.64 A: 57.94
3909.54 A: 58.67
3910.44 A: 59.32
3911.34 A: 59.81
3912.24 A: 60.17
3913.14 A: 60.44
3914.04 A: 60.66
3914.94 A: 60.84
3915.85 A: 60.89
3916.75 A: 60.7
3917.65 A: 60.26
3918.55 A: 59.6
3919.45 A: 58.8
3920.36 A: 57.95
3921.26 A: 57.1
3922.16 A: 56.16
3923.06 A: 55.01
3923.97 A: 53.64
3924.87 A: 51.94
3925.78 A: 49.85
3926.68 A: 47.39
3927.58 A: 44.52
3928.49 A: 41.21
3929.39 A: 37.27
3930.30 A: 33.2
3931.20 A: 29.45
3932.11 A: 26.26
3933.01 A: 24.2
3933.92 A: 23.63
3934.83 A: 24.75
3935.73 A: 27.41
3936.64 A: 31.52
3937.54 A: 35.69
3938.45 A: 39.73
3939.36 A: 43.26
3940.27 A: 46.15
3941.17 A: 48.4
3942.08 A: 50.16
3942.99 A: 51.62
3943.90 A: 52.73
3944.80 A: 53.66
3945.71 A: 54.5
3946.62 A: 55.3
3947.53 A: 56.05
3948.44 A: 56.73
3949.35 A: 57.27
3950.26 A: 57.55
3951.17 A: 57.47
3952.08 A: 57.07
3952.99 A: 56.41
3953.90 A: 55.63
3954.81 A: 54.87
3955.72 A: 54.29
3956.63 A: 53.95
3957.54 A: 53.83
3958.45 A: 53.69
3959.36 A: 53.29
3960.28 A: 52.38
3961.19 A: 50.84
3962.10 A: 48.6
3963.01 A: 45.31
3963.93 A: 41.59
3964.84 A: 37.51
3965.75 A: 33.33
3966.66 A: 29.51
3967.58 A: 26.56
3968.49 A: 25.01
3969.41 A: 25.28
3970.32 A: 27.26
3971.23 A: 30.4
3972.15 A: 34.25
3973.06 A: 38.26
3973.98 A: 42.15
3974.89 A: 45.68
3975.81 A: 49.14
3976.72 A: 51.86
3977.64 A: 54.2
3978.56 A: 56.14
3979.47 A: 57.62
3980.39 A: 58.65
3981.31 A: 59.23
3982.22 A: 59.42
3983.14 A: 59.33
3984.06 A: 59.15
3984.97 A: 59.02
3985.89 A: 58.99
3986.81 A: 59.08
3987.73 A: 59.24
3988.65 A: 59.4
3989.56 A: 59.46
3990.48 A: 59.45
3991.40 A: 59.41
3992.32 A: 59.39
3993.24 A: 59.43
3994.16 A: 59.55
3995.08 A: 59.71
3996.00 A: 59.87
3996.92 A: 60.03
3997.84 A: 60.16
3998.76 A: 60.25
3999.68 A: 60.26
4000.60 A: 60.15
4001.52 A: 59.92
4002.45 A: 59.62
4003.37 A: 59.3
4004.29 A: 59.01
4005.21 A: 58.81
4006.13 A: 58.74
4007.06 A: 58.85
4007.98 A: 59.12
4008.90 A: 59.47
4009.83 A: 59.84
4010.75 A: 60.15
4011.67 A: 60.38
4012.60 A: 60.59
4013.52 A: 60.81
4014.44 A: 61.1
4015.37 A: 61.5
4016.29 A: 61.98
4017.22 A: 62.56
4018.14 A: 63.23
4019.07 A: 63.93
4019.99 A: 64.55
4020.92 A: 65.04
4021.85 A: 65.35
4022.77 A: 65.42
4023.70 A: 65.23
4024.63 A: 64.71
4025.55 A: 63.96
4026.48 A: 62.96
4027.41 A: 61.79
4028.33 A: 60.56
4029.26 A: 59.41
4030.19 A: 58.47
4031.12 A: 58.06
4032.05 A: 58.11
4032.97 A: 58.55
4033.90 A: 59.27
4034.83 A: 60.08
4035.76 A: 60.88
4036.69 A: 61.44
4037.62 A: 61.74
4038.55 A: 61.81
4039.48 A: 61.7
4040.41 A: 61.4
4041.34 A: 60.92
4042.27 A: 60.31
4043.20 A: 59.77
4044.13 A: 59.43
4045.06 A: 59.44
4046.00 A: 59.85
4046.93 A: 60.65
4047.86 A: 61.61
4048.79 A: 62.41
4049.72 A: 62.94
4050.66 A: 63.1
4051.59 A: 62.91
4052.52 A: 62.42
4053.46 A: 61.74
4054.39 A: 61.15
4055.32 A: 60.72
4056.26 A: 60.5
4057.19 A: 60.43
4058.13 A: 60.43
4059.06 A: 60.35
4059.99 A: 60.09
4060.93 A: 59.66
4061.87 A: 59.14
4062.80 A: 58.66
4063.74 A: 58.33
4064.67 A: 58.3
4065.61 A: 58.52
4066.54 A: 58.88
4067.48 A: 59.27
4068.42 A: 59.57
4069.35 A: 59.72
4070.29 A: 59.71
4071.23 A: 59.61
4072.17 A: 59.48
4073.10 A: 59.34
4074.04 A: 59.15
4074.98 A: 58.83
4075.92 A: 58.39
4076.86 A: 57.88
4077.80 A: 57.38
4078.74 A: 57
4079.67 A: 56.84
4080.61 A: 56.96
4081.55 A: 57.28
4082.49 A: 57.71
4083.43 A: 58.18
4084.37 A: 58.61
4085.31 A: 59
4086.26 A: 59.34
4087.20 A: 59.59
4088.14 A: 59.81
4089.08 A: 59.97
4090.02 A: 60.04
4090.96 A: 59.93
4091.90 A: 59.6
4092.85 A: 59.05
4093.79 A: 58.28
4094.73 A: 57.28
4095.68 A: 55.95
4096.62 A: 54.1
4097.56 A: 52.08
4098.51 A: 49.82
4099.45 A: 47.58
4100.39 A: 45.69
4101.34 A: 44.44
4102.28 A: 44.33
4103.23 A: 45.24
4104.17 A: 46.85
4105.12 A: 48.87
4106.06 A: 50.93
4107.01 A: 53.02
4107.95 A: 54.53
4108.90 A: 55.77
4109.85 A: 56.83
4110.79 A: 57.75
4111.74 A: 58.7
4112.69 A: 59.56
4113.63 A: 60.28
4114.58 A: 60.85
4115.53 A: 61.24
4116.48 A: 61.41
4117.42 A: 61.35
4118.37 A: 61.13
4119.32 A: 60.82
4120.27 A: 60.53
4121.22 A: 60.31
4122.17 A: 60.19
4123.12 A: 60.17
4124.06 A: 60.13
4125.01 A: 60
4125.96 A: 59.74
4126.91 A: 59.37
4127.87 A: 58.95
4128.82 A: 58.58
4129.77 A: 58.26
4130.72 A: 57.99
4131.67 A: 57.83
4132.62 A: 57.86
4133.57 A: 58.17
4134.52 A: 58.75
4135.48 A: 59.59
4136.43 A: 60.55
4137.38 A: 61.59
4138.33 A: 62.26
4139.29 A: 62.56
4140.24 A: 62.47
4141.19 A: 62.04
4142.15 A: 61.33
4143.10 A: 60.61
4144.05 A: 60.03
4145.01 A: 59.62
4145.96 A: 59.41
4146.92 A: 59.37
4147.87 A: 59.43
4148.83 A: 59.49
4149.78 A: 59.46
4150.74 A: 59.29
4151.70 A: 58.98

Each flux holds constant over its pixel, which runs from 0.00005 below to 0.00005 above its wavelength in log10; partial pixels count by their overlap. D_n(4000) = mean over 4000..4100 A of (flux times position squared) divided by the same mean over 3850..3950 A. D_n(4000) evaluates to 1.2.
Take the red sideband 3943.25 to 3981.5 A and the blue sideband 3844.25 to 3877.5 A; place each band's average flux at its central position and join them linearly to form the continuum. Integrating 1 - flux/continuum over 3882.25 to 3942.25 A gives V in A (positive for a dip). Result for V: 3.7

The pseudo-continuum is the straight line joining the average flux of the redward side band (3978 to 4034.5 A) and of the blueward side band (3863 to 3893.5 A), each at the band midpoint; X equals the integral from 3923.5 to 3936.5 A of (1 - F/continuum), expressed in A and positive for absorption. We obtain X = 4.5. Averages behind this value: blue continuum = 53.6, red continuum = 60.4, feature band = 36.6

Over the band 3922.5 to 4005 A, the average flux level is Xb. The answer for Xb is 49.2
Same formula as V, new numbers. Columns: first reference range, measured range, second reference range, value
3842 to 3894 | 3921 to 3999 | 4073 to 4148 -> 9.9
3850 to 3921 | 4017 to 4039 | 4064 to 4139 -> -2.0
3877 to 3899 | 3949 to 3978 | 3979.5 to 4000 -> 5.9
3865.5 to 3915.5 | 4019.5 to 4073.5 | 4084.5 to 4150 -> -3.9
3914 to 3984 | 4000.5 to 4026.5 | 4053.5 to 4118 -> -4.8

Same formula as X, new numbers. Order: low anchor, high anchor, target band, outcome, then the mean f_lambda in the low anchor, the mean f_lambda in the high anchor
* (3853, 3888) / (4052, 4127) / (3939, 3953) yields 0.72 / 55.5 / 57.6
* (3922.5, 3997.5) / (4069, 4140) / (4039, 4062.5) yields -3.02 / 48.1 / 57.4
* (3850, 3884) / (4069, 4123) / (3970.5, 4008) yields 0.54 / 56.7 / 56.7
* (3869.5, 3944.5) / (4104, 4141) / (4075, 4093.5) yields -0.40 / 50.7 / 58.7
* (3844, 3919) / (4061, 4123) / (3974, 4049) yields -4.61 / 55.4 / 57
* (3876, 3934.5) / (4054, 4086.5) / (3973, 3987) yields 0.07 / 51.5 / 59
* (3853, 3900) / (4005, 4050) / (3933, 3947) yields 3.70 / 53.8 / 61.2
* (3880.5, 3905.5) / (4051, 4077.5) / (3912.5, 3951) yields 3.53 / 51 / 59.8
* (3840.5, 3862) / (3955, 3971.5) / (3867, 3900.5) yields -1.26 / 55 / 41.6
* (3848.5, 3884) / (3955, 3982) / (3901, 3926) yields -3.18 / 56.7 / 44.7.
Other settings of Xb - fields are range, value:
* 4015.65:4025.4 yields 64.2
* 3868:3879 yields 58.2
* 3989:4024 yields 60.8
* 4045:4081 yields 59.8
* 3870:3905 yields 52.9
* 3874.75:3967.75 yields 50.3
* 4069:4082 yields 58.4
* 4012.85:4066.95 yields 61.2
